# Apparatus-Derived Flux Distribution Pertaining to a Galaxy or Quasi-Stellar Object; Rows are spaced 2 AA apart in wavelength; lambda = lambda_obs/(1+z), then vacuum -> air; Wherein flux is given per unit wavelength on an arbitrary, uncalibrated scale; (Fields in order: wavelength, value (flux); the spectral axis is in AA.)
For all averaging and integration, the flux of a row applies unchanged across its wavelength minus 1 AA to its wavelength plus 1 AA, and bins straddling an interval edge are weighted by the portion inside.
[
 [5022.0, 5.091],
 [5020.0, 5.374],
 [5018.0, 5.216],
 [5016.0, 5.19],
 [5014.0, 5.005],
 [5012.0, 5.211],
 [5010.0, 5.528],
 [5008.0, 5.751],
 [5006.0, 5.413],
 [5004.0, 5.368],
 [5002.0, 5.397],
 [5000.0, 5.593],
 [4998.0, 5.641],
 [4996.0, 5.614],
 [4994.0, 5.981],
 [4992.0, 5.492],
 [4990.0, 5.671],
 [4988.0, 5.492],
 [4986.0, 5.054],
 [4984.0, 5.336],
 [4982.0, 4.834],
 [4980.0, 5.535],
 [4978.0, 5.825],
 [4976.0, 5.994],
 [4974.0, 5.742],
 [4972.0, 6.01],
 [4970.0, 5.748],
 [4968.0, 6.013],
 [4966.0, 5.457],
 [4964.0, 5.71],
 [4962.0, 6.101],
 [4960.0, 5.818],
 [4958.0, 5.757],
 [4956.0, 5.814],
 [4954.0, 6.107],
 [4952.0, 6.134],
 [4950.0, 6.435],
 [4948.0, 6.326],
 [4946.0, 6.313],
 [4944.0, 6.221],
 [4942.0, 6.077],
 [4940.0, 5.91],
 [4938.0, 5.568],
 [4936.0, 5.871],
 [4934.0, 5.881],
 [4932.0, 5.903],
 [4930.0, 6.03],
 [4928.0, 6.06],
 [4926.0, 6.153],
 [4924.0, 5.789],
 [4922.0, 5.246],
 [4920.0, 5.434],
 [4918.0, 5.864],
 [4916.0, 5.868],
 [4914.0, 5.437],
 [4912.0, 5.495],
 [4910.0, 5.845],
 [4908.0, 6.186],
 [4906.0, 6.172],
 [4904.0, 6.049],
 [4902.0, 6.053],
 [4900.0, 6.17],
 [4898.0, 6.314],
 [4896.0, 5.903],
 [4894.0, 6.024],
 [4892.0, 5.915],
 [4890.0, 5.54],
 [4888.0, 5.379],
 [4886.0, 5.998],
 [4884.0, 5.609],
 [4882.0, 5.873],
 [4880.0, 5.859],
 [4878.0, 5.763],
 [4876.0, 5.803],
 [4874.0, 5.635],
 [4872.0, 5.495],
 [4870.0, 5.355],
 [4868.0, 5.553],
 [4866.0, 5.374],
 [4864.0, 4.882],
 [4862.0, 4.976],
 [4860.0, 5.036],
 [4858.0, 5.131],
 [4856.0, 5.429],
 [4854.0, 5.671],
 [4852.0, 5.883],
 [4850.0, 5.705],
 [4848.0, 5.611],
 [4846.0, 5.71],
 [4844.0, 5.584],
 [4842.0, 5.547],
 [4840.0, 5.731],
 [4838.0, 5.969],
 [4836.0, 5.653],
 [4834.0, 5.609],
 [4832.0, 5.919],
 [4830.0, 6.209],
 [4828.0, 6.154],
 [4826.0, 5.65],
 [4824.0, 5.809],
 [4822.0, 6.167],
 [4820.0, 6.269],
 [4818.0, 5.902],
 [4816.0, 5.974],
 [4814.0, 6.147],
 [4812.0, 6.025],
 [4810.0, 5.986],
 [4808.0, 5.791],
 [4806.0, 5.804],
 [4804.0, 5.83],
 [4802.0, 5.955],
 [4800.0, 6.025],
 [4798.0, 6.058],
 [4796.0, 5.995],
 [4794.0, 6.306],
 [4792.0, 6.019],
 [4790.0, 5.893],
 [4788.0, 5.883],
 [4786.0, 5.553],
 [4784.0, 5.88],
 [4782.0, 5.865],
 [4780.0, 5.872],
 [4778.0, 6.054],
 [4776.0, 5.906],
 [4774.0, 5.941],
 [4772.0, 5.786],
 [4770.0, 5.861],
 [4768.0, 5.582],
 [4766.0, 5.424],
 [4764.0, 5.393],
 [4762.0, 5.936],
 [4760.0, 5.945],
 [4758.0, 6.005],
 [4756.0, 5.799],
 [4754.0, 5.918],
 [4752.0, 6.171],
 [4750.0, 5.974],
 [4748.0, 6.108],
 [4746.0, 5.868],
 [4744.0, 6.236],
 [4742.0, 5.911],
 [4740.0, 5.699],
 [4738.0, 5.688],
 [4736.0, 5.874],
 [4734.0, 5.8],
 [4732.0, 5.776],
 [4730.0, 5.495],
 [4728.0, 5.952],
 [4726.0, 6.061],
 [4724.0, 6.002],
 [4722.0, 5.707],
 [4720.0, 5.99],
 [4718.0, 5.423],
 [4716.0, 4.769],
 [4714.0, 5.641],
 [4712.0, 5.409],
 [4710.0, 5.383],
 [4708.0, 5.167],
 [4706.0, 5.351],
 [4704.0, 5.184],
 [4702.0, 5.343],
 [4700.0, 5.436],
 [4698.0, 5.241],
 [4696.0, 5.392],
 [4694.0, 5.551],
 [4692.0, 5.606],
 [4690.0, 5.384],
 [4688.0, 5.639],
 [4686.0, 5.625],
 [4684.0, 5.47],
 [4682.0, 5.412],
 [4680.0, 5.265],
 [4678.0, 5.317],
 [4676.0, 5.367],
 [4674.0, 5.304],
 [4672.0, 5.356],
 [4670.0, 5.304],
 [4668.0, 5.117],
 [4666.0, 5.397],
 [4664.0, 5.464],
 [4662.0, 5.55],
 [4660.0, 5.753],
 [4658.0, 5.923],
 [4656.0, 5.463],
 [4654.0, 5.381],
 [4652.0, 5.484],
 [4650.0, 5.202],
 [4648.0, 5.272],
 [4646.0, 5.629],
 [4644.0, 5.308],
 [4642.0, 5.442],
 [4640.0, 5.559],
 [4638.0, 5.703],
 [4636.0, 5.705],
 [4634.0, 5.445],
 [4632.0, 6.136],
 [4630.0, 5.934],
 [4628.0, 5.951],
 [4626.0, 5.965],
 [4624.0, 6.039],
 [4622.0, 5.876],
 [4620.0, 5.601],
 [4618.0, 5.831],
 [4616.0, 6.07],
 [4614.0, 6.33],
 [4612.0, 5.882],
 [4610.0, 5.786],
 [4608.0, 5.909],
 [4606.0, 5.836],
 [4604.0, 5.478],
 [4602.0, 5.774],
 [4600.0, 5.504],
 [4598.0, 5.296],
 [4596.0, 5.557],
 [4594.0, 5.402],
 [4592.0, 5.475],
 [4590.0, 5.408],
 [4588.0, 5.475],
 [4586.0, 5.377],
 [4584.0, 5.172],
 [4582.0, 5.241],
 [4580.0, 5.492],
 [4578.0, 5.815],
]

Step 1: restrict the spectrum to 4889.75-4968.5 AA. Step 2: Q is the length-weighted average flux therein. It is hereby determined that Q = 5.93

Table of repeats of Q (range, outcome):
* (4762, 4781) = 5.77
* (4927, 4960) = 6.02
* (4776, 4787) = 5.85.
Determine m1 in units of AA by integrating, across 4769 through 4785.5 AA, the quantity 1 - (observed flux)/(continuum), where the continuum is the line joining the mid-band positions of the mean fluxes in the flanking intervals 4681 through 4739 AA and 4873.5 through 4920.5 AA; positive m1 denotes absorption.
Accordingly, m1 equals -0.7 AA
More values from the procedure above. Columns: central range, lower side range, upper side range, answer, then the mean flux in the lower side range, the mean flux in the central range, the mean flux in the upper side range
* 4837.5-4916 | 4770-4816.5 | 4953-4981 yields 2.7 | 5.93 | 5.68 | 5.83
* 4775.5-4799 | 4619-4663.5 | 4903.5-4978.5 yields -0.7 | 5.65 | 5.94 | 5.9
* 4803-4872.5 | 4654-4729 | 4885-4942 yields 0.3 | 5.48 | 5.7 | 5.86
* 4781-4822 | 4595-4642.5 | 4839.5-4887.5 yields -2.6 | 5.78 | 5.96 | 5.55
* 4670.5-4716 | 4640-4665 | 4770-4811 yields 1.9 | 5.49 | 5.39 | 5.92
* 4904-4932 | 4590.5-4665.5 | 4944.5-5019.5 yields -0.8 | 5.67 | 5.83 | 5.67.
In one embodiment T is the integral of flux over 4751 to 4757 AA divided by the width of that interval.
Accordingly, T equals 5.96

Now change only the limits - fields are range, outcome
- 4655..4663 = 5.67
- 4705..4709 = 5.26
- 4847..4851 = 5.66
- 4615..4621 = 5.83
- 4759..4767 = 5.67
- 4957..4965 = 5.85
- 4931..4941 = 5.83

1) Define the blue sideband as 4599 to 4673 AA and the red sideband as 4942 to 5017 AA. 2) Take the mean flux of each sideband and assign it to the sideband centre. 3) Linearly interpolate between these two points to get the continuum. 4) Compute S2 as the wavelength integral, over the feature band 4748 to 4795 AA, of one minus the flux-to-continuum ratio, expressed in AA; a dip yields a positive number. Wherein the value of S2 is -1.65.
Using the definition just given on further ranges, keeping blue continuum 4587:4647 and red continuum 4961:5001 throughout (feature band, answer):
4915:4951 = -1.9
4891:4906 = -1.1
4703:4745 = 0.3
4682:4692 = 0.3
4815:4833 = -1.1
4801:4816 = -0.7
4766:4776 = -0.2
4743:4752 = -0.6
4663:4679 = 1.0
